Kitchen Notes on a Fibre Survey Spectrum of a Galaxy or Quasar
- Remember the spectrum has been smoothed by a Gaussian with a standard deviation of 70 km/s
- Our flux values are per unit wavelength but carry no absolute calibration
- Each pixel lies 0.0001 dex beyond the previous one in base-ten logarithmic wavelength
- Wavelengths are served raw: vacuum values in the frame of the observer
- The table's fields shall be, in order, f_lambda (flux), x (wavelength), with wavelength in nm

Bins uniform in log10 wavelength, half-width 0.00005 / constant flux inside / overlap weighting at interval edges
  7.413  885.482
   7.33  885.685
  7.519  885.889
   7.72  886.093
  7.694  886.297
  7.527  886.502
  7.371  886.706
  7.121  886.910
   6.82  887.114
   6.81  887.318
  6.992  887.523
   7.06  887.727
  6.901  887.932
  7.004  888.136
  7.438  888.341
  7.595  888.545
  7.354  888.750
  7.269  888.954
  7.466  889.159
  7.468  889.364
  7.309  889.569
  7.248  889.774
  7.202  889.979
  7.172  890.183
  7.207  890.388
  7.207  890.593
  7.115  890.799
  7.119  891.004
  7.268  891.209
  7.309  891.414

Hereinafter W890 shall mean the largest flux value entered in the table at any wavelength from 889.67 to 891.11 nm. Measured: 7.248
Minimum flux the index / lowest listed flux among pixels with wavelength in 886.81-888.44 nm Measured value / 6.81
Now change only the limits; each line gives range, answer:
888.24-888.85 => 7.354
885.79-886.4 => 7.519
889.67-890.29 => 7.172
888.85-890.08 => 7.202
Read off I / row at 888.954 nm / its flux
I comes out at 7.269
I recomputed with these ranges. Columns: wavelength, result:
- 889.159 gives 7.466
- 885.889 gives 7.519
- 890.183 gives 7.172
